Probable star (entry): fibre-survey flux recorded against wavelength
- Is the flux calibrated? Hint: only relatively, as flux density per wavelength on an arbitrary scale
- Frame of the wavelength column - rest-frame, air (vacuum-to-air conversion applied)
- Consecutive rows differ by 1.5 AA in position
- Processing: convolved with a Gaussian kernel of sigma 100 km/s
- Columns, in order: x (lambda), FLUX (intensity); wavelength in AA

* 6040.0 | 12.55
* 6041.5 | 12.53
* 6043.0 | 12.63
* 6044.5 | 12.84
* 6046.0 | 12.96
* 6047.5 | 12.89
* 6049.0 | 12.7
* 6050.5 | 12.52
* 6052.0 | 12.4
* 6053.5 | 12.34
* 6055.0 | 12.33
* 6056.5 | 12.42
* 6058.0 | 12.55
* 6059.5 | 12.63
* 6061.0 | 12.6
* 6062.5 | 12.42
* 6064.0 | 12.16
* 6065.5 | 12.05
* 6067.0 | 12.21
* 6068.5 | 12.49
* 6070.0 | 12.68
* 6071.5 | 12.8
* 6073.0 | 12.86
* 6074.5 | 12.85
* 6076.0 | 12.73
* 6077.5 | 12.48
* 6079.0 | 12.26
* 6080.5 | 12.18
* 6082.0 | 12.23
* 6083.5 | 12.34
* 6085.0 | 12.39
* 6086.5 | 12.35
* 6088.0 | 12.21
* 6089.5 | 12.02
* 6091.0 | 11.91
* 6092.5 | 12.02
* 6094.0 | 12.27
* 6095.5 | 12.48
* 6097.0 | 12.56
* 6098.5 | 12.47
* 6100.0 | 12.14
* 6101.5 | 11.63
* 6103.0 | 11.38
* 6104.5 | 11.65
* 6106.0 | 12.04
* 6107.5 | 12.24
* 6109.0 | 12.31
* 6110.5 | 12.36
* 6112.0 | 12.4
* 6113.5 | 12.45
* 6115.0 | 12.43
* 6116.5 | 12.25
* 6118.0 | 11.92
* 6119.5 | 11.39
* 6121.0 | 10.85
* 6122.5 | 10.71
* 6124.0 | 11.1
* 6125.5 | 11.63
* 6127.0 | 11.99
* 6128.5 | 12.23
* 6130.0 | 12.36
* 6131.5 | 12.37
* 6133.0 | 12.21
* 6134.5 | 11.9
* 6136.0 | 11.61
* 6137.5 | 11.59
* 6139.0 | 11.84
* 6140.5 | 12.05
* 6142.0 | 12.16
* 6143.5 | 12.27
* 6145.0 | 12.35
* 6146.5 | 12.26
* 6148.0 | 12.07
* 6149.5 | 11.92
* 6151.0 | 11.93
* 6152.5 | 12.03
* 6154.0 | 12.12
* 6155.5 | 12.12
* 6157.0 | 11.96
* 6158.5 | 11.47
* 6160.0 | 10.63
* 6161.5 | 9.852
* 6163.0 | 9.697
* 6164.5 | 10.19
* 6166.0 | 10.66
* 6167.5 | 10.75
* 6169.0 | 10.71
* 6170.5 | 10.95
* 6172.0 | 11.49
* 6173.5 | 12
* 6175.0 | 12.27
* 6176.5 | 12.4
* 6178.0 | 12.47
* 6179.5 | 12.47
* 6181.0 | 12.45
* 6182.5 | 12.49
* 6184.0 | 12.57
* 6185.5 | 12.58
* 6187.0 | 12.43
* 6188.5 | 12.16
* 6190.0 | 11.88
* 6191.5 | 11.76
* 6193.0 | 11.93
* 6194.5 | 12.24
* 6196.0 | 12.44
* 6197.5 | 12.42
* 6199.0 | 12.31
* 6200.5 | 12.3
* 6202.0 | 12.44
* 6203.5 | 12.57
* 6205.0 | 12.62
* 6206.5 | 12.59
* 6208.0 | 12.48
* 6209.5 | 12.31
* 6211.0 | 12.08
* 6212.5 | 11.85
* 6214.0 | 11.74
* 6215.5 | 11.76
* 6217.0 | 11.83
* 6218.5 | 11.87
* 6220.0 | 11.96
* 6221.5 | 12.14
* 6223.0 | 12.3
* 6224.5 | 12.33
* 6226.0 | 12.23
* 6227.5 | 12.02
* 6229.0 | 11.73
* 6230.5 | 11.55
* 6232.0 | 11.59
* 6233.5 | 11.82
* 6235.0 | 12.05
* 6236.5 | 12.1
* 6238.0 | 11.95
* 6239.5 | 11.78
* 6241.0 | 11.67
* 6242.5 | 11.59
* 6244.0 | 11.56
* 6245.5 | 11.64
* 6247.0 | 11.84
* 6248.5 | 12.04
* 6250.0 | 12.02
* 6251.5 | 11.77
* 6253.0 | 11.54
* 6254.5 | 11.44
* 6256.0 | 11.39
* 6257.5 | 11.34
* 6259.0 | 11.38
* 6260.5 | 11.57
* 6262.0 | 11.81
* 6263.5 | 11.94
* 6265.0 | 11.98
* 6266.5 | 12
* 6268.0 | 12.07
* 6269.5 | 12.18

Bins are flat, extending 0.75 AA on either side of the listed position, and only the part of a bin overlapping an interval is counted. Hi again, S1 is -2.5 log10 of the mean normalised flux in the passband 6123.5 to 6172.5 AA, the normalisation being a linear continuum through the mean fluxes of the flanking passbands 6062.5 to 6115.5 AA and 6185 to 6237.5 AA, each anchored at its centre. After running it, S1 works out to 0.06 mag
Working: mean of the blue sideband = 12.3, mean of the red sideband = 12.1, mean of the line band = 11.6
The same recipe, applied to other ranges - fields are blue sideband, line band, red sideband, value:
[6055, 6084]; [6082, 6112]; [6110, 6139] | 0.00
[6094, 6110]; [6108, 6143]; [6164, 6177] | -0.01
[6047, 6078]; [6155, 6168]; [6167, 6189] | 0.12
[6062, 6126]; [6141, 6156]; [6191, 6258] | 0.00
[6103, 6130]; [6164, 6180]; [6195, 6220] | 0.05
